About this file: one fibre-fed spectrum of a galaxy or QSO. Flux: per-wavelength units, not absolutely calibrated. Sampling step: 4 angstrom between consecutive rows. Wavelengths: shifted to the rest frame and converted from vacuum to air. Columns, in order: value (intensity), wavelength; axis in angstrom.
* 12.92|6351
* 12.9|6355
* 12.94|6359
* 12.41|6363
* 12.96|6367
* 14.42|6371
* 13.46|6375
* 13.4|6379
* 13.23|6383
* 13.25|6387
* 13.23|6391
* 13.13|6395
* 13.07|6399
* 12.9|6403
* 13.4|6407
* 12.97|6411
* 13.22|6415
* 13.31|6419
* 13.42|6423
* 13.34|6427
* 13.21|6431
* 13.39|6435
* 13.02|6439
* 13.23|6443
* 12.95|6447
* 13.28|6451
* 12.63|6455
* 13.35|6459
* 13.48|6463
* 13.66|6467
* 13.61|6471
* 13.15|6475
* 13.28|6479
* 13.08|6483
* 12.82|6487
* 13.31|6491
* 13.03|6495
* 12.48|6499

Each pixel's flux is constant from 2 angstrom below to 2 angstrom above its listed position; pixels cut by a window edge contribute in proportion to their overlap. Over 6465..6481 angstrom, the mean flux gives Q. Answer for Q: 13.4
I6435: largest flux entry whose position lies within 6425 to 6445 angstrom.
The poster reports 13.39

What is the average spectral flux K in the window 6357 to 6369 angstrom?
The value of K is 12.8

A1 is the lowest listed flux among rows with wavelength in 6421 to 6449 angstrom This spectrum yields 12.95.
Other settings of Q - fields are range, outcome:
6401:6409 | 13.2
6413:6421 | 13.3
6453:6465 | 13.2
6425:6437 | 13.3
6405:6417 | 13.2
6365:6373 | 13.7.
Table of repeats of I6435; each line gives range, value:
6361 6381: 14.42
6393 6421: 13.4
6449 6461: 13.35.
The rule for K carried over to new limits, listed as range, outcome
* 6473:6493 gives 13.1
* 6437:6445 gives 13.1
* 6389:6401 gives 13.1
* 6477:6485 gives 13.2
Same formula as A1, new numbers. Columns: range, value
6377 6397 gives 13.13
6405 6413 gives 12.97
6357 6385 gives 12.41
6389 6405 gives 12.9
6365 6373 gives 12.96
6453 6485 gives 12.63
